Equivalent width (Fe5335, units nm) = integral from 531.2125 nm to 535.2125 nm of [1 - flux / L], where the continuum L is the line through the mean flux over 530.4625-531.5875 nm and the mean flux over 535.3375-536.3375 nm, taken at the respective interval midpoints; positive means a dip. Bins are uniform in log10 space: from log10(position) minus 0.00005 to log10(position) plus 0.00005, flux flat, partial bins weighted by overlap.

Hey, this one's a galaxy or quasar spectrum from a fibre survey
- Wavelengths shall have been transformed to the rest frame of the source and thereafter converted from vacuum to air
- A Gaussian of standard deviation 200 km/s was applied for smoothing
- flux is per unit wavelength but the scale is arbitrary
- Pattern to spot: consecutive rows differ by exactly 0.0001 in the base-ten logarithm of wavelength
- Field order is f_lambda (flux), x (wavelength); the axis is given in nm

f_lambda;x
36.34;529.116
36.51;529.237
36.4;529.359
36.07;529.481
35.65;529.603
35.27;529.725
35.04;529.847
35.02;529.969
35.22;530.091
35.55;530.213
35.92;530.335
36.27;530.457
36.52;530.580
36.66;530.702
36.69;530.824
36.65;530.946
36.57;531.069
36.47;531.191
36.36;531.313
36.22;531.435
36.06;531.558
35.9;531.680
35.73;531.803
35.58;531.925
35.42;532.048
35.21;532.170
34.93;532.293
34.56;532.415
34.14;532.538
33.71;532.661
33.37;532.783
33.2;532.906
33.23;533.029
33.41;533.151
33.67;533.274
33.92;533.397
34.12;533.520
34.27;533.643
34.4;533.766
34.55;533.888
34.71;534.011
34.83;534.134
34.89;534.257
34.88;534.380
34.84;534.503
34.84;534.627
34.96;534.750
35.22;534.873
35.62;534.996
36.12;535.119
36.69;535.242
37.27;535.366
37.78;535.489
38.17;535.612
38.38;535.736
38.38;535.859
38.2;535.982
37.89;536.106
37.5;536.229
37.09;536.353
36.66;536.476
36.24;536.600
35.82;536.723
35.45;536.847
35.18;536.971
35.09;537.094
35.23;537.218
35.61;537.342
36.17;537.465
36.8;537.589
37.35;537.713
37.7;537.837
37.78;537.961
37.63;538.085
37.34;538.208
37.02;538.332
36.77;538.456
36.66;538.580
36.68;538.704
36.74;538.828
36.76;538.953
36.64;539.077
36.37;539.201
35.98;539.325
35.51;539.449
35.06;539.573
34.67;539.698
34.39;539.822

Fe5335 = 0.25 nm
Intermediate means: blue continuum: 36.4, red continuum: 37.9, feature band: 34.8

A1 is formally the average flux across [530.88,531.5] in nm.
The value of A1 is 36.4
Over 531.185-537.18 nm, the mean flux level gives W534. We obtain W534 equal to 35.5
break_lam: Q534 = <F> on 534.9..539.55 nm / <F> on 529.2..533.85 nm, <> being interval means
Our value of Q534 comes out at 1.04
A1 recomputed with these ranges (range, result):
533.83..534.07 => 34.6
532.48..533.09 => 33.5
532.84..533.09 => 33.2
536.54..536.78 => 36.1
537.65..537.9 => 37.4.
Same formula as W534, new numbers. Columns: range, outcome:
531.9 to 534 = 34.2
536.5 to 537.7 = 35.8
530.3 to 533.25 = 35.3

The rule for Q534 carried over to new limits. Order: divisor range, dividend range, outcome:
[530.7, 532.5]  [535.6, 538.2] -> 1.03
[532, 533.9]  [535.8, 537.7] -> 1.07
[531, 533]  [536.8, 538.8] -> 1.04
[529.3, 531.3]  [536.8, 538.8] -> 1.02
